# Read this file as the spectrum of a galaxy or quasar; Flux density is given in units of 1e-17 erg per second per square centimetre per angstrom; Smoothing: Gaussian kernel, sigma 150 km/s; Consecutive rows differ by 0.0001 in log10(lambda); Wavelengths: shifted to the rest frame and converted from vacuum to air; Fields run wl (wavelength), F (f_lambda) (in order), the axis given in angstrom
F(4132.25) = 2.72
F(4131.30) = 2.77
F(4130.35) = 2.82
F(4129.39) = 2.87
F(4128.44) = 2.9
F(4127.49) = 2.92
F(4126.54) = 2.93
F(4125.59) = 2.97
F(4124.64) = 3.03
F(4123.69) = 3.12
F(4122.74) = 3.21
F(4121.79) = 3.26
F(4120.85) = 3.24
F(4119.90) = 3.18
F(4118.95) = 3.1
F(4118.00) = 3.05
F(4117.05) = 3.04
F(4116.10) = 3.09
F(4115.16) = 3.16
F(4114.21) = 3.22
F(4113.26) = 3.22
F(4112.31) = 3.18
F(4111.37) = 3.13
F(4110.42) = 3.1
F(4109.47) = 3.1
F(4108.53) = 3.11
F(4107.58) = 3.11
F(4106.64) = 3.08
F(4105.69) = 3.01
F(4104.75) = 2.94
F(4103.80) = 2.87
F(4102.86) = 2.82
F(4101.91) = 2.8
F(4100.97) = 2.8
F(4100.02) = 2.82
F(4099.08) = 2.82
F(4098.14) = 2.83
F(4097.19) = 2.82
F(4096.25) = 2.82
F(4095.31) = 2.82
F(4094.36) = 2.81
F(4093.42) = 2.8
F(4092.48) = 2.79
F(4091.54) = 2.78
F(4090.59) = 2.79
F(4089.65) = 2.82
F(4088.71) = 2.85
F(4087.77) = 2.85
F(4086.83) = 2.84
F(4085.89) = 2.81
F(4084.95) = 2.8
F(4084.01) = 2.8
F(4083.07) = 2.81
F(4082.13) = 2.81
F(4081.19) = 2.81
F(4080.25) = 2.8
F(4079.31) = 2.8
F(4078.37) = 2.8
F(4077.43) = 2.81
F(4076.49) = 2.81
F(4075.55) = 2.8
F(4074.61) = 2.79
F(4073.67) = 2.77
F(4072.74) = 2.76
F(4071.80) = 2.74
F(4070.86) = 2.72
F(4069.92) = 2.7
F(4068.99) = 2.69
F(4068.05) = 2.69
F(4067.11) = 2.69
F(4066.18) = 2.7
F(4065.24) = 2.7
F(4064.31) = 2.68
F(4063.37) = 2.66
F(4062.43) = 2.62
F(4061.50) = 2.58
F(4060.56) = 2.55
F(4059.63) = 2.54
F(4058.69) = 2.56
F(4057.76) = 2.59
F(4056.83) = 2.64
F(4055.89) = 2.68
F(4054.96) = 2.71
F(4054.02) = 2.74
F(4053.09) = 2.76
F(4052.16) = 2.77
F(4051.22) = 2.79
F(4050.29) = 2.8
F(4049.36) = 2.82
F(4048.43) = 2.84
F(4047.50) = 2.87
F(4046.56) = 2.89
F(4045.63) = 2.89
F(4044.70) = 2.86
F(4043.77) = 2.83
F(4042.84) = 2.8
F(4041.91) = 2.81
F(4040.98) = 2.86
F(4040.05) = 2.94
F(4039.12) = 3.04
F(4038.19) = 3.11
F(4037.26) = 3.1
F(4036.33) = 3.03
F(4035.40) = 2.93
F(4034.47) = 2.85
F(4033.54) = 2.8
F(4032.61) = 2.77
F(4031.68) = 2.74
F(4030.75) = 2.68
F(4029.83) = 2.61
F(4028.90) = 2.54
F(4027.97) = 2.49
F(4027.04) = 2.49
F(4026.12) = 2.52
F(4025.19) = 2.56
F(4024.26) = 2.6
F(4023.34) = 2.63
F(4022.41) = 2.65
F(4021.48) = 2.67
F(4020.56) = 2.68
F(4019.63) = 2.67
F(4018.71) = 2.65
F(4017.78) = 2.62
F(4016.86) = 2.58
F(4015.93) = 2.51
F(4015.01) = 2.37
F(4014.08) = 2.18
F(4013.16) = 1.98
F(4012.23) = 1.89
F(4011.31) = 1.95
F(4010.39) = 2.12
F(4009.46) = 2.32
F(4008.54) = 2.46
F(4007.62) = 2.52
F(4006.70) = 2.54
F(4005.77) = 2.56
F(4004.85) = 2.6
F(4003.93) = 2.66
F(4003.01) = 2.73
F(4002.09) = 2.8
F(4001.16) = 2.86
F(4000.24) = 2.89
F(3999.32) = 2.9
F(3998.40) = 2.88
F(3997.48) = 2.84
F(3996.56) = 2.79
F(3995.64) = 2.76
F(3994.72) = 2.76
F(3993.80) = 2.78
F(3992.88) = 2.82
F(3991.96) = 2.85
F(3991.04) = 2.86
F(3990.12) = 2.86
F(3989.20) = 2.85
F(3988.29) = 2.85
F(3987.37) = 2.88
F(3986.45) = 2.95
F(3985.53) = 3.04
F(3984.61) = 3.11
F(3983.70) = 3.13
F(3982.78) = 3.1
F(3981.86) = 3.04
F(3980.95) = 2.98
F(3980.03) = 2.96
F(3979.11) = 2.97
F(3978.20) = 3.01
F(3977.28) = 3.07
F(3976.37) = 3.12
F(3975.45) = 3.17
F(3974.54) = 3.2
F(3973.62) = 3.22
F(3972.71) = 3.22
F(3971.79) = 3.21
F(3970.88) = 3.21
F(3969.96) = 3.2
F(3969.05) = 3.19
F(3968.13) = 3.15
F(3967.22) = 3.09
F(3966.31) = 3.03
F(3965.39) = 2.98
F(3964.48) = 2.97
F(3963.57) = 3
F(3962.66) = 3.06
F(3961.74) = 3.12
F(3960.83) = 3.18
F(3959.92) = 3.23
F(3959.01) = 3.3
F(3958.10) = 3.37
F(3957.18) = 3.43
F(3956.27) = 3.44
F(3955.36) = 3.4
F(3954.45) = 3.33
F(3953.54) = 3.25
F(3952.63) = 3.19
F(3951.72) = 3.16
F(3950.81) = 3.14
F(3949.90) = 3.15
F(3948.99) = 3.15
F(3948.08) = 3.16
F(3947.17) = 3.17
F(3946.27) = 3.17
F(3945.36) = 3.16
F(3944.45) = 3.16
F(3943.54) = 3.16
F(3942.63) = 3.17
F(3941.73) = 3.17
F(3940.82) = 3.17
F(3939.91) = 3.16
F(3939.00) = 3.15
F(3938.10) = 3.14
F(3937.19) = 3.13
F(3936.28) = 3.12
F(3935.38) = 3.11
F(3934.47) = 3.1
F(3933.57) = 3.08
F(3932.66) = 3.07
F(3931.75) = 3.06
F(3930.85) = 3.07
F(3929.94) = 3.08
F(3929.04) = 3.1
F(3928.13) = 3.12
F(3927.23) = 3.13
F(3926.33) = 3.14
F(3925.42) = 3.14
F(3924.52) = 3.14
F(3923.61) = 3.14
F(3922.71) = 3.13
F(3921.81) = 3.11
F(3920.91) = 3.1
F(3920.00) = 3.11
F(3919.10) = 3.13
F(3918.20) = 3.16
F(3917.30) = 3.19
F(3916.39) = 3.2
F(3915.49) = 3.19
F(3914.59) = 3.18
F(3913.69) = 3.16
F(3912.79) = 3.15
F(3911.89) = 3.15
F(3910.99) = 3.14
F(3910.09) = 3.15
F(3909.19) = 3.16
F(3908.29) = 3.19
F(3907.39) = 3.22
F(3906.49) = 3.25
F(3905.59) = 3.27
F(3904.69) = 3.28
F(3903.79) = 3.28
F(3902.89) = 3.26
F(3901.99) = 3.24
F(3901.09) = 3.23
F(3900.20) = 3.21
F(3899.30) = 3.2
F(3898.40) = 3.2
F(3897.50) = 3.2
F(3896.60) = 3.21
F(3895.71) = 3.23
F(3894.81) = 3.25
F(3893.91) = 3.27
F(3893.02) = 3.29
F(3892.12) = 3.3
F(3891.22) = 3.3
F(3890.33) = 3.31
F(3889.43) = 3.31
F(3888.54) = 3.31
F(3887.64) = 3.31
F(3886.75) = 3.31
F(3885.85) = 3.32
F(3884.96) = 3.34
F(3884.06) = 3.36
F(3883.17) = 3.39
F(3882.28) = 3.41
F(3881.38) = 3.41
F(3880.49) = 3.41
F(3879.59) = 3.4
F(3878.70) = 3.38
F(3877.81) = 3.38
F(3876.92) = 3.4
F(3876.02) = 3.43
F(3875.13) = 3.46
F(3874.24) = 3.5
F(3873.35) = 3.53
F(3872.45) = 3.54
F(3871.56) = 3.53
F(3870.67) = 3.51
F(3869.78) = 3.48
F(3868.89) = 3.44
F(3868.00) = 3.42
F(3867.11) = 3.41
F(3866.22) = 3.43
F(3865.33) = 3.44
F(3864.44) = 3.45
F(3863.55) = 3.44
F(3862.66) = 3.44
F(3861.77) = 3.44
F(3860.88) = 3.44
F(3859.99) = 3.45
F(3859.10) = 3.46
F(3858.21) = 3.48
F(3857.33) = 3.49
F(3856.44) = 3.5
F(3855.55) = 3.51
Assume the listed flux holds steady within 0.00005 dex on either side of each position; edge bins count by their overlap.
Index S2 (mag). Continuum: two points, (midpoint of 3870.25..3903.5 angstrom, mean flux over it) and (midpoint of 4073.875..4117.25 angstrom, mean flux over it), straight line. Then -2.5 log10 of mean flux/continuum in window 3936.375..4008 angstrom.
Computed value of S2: 0.04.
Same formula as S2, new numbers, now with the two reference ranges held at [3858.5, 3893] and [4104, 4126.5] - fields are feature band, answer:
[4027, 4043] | 0.14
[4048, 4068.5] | 0.18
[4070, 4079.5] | 0.14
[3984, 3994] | 0.13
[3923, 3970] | 0.05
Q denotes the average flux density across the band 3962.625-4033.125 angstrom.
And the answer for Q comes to 2.78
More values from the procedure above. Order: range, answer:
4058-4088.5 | 2.73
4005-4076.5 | 2.66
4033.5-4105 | 2.79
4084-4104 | 2.82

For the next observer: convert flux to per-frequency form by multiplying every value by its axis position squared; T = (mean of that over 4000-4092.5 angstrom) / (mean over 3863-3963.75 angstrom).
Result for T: 0.9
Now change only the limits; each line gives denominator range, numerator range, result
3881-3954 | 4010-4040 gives 0.86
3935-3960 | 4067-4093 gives 0.93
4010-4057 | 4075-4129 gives 1.14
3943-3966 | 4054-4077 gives 0.89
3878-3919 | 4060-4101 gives 0.93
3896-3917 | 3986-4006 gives 0.92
